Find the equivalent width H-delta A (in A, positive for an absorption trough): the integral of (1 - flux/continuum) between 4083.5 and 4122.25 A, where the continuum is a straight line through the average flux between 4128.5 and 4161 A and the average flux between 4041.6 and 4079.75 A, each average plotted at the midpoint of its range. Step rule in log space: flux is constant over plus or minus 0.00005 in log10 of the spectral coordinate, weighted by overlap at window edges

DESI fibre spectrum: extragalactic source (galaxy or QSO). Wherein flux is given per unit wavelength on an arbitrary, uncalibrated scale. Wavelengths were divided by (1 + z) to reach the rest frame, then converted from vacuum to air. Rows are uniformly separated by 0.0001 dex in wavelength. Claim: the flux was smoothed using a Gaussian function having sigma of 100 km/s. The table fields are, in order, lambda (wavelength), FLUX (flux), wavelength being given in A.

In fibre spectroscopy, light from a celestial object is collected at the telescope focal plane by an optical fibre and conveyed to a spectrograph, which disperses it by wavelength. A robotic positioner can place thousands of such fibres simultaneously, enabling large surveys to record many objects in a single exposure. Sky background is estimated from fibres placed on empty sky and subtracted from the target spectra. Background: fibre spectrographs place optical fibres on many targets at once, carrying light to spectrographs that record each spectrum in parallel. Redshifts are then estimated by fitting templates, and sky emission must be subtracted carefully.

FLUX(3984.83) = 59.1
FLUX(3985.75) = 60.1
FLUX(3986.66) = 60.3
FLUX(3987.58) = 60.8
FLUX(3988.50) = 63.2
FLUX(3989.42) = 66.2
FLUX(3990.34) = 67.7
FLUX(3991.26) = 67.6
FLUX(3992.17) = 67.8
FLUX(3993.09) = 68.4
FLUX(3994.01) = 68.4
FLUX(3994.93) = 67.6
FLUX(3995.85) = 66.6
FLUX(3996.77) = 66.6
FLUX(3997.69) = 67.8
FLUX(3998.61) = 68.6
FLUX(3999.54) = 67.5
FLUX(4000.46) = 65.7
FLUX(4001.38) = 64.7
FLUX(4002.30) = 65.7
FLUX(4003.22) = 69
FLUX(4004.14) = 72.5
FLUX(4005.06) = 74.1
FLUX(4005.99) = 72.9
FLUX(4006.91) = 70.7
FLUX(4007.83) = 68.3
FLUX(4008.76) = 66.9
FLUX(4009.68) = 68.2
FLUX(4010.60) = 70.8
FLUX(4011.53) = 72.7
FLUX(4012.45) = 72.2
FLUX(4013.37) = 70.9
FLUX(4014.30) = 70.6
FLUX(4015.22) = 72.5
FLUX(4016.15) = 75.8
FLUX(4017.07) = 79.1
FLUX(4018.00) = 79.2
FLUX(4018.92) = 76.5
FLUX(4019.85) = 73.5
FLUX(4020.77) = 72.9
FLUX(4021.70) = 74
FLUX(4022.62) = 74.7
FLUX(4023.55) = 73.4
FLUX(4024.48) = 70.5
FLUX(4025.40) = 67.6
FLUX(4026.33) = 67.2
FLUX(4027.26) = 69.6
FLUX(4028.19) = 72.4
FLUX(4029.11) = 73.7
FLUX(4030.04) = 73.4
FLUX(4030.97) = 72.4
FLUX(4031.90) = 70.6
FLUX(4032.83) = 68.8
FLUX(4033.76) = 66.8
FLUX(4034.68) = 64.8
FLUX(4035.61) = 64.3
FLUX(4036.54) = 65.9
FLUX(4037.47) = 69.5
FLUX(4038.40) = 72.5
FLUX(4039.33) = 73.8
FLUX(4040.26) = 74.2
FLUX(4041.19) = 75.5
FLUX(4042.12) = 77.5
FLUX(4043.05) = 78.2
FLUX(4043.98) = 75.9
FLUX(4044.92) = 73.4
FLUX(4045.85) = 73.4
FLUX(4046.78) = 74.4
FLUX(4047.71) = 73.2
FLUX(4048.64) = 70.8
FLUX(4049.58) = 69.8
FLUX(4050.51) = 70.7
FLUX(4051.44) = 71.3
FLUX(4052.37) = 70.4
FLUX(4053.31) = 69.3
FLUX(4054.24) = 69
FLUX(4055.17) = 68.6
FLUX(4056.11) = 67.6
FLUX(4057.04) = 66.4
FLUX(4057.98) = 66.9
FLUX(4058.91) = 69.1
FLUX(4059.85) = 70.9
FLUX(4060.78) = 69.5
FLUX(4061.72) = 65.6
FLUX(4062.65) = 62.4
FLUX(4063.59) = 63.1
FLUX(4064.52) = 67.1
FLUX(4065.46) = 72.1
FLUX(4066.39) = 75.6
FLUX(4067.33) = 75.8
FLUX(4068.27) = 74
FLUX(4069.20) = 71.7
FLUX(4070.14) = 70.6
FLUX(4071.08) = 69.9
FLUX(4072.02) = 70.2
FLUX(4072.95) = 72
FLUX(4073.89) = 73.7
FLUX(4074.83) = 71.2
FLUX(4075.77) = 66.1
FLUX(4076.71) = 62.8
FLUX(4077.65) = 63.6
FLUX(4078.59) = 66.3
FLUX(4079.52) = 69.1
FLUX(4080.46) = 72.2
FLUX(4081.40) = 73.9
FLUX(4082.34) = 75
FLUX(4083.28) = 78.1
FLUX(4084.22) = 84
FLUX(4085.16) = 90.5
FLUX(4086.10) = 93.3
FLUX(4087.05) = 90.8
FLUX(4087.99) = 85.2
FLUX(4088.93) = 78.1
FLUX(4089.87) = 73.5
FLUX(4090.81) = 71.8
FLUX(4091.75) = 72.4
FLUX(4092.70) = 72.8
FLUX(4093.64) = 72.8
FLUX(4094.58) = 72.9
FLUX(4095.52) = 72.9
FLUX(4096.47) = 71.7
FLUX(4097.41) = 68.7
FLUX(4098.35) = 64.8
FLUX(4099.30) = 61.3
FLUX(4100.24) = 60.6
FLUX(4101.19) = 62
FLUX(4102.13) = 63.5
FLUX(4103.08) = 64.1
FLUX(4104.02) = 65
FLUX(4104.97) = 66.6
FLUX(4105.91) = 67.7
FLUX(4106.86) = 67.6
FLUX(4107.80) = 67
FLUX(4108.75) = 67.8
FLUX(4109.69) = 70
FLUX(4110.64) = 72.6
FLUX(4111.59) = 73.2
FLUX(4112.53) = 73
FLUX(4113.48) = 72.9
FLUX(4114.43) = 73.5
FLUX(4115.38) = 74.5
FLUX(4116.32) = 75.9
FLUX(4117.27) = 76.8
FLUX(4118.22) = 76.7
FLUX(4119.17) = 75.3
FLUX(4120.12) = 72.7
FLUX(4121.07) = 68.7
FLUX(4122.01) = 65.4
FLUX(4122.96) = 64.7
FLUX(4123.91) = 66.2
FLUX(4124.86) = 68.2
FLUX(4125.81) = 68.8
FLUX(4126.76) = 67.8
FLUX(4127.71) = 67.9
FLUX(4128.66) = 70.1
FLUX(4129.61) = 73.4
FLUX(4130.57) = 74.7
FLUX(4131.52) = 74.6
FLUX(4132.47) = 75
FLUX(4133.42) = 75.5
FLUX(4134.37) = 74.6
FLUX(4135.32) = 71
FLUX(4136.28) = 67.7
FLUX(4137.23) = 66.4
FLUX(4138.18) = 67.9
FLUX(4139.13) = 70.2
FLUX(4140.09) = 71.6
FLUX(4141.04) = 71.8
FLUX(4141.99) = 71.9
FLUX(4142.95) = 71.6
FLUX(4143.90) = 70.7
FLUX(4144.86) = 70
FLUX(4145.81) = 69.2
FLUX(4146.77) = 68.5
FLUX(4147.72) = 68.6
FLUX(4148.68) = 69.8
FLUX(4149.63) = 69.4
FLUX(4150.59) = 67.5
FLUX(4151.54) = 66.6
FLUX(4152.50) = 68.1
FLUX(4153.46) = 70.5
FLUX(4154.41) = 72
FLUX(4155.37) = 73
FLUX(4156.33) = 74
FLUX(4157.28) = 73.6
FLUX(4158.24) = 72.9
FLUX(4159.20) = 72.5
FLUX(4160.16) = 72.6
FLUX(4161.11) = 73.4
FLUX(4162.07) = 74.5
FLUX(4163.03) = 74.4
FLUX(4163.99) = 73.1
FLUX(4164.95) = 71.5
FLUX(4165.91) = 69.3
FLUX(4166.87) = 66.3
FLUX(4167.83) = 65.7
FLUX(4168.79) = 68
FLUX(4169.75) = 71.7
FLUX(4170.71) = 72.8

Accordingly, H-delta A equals -1.01 A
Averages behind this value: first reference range 70.2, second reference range 71.1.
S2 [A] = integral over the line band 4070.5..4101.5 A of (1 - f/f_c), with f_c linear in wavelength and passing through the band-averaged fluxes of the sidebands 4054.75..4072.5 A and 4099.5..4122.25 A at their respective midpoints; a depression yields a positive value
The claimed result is -1.52 A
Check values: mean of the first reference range 69.3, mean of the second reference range 69.7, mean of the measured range 72.9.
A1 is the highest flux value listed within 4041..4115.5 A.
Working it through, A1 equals 93.3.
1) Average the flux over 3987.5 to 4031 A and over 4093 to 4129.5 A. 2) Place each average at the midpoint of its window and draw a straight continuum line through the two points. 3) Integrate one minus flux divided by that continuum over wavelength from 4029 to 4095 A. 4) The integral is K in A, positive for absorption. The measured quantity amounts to -2.2 A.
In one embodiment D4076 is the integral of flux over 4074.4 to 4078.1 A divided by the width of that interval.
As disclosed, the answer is 65.8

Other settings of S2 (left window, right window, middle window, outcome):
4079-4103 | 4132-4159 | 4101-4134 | 0.9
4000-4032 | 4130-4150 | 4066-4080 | 0.2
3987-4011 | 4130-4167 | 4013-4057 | -2.1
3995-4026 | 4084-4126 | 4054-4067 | 0.6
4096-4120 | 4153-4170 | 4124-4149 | 0.0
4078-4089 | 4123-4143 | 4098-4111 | 1.7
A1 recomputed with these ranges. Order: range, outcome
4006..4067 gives 79.2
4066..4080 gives 75.8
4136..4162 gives 74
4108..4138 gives 76.8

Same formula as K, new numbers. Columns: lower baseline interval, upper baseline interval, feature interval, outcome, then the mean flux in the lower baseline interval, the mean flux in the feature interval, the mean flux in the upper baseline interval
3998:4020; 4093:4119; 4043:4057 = -0.18 A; 71.1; 71.4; 69.6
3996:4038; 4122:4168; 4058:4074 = 0.12 A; 70.5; 70.1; 70.6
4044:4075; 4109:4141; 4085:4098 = -1.17 A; 70.4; 77.2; 71.4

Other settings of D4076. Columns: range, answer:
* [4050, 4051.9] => 71.2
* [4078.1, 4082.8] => 71.4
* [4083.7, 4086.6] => 88.9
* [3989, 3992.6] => 67.5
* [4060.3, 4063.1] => 66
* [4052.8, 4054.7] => 69.1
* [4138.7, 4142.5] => 71.3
